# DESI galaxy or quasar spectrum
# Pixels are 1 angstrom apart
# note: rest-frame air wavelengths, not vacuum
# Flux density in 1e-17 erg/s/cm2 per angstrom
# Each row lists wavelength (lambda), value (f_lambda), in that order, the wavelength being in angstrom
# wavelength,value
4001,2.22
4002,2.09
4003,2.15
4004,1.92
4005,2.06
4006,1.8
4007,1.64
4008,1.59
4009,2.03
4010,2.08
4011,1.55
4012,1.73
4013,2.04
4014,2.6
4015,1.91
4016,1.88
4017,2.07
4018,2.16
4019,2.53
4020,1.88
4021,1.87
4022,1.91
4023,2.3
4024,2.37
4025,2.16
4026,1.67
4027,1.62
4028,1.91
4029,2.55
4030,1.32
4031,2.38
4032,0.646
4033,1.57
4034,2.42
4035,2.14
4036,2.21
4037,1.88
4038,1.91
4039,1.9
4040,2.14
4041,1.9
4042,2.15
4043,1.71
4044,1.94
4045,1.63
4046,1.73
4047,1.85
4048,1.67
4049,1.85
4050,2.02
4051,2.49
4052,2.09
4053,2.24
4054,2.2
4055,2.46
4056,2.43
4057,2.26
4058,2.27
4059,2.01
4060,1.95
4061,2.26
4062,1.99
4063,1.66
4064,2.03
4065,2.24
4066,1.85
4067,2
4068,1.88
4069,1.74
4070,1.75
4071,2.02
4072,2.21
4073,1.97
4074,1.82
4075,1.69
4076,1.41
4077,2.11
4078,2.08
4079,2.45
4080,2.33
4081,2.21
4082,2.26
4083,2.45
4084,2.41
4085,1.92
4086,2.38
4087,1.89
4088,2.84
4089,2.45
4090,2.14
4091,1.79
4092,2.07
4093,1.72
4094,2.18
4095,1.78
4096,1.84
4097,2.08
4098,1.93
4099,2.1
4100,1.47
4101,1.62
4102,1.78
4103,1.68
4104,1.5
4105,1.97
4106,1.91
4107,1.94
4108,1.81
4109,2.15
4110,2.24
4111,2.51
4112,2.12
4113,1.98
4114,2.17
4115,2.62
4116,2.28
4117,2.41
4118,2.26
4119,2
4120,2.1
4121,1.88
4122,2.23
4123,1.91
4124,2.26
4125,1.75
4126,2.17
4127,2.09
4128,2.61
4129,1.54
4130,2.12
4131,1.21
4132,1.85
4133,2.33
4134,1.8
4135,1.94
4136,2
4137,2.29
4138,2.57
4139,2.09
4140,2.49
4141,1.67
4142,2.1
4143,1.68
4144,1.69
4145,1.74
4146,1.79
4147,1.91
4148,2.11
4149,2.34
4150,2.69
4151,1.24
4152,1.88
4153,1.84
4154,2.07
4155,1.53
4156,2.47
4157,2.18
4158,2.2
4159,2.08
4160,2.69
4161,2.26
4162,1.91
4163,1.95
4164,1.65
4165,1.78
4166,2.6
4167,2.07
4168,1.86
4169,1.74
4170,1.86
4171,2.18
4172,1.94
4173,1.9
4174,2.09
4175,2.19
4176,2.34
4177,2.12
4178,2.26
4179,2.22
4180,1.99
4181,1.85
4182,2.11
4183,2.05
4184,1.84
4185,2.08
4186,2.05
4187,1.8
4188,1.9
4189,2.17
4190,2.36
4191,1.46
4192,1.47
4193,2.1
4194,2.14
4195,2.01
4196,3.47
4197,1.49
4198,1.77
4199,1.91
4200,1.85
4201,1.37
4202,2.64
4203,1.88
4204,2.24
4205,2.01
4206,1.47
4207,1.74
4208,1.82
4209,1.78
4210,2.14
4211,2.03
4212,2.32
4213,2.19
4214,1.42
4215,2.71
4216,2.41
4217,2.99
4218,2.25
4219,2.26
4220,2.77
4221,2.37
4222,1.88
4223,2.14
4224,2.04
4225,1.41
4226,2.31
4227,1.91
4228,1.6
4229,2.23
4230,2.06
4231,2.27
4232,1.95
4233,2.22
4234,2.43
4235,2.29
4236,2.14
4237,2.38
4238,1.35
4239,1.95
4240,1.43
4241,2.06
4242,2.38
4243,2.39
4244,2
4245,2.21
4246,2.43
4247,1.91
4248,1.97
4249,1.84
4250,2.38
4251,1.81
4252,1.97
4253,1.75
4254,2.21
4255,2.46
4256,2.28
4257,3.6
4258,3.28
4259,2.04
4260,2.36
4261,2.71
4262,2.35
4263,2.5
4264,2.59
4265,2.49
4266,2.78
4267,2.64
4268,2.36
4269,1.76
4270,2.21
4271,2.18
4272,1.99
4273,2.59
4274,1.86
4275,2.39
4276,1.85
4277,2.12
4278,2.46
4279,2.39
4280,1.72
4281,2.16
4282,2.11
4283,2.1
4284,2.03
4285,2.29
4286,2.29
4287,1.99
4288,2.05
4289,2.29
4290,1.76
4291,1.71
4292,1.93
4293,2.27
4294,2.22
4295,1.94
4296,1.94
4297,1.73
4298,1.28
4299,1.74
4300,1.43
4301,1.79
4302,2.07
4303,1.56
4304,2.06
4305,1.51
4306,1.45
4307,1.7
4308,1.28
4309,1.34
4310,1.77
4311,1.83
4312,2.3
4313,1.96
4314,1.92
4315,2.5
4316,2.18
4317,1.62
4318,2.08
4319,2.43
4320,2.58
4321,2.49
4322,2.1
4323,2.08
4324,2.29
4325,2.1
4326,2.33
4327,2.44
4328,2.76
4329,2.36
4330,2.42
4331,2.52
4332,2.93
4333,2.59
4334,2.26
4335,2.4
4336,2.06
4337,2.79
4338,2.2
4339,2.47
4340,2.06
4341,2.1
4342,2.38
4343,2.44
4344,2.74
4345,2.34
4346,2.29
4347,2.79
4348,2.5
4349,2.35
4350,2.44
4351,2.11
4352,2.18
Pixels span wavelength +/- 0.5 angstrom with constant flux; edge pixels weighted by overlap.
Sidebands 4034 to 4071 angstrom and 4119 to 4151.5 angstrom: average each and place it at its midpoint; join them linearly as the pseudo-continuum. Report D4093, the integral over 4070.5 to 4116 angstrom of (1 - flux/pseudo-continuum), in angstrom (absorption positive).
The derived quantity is -0.8 angstrom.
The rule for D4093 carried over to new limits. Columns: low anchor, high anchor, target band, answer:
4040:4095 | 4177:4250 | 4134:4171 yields 0.6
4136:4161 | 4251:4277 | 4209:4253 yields 3.0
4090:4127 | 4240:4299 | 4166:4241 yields 2.2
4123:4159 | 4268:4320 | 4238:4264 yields -3.4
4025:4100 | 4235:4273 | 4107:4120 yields -0.8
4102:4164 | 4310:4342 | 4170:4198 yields 0.7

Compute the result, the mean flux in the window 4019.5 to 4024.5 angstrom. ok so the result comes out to 2.07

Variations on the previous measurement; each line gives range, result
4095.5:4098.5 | 1.95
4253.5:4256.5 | 2.32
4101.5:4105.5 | 1.73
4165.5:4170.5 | 2.03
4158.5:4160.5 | 2.38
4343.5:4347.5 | 2.54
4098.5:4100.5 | 1.79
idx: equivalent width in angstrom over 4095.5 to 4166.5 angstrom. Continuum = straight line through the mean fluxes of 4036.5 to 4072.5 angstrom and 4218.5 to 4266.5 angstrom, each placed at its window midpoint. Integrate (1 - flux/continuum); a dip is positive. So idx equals 2.31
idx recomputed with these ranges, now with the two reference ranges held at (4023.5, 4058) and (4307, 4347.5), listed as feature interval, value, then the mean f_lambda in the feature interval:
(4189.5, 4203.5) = 0.91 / 1.99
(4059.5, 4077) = 0.84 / 1.92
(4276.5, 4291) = 0.68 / 2.11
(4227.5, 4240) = 0.70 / 2.05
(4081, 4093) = -1.08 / 2.21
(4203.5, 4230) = 0.73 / 2.09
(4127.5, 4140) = 0.16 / 2.05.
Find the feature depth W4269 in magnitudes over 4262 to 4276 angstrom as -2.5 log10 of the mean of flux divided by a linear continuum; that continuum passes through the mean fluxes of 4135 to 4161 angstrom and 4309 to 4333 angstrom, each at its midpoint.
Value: -0.061 mag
